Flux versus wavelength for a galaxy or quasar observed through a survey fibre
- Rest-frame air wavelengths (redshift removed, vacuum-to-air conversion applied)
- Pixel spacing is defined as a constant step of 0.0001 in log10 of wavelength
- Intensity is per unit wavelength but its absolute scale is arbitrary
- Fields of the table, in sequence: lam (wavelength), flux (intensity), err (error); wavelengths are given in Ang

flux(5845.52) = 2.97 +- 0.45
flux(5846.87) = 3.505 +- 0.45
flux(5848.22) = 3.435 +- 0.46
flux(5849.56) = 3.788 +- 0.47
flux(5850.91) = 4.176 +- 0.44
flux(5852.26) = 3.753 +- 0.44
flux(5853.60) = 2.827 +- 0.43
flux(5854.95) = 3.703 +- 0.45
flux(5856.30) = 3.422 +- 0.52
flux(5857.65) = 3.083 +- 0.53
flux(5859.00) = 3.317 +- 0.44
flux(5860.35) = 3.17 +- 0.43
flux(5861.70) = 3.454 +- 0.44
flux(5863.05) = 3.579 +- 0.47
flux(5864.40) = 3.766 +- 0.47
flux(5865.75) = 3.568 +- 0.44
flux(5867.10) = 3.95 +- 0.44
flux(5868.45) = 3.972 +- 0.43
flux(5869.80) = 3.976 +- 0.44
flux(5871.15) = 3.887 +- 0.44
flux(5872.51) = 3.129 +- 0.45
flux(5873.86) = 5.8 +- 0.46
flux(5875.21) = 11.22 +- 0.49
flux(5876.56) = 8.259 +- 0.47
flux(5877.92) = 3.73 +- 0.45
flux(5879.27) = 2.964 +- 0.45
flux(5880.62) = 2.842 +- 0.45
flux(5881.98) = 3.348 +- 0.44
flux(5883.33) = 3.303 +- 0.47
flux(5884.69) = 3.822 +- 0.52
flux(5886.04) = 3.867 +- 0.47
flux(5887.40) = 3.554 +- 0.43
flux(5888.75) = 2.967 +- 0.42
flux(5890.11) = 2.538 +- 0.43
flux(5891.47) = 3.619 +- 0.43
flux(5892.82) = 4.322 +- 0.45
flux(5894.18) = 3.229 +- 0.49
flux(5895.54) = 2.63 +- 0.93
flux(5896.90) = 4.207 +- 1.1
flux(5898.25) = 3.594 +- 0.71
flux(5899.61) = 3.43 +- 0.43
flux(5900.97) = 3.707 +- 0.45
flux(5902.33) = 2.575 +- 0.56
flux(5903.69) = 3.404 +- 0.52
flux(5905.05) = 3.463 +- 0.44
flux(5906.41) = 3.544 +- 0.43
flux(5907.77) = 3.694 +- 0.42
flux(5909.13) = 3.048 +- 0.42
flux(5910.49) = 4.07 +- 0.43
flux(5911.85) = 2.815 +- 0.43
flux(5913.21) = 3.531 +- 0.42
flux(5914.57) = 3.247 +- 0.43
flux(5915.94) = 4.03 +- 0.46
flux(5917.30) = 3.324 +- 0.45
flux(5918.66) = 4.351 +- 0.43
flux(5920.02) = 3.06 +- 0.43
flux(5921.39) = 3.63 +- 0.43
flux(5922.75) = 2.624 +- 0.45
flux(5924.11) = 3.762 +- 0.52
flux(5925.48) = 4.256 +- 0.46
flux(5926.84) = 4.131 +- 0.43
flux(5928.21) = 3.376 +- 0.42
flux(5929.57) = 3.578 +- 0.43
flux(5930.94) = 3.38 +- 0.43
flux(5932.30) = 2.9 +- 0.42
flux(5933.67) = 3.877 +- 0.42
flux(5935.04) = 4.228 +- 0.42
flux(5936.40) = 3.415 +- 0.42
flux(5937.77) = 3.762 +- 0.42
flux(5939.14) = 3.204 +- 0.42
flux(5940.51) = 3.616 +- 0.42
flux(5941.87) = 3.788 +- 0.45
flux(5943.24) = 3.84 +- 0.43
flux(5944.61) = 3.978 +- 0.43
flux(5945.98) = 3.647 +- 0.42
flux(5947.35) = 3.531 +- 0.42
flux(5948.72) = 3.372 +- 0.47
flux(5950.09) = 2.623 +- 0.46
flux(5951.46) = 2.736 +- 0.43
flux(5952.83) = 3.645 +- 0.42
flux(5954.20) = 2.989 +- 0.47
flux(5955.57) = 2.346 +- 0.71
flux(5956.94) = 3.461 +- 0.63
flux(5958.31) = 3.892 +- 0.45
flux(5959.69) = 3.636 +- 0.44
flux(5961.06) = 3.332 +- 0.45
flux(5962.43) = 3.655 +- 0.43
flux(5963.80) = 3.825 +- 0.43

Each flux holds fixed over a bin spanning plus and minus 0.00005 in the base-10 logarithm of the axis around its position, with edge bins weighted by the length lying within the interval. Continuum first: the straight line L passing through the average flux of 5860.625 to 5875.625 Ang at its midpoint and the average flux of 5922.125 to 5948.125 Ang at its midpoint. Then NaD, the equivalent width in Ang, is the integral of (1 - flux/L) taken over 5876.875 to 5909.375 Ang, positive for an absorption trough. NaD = 5.3 Ang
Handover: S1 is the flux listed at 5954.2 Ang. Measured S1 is 2.989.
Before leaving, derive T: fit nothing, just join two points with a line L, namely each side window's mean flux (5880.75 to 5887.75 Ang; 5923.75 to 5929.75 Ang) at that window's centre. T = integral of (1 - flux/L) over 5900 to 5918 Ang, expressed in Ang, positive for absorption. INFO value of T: 1.4 Ang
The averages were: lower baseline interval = 3.52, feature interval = 3.42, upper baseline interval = 3.84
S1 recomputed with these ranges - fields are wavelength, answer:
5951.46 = 2.736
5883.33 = 3.303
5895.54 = 2.63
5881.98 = 3.348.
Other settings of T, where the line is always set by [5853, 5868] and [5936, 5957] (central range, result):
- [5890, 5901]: -0.3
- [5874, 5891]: -4.8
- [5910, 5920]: -0.5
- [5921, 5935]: -0.8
